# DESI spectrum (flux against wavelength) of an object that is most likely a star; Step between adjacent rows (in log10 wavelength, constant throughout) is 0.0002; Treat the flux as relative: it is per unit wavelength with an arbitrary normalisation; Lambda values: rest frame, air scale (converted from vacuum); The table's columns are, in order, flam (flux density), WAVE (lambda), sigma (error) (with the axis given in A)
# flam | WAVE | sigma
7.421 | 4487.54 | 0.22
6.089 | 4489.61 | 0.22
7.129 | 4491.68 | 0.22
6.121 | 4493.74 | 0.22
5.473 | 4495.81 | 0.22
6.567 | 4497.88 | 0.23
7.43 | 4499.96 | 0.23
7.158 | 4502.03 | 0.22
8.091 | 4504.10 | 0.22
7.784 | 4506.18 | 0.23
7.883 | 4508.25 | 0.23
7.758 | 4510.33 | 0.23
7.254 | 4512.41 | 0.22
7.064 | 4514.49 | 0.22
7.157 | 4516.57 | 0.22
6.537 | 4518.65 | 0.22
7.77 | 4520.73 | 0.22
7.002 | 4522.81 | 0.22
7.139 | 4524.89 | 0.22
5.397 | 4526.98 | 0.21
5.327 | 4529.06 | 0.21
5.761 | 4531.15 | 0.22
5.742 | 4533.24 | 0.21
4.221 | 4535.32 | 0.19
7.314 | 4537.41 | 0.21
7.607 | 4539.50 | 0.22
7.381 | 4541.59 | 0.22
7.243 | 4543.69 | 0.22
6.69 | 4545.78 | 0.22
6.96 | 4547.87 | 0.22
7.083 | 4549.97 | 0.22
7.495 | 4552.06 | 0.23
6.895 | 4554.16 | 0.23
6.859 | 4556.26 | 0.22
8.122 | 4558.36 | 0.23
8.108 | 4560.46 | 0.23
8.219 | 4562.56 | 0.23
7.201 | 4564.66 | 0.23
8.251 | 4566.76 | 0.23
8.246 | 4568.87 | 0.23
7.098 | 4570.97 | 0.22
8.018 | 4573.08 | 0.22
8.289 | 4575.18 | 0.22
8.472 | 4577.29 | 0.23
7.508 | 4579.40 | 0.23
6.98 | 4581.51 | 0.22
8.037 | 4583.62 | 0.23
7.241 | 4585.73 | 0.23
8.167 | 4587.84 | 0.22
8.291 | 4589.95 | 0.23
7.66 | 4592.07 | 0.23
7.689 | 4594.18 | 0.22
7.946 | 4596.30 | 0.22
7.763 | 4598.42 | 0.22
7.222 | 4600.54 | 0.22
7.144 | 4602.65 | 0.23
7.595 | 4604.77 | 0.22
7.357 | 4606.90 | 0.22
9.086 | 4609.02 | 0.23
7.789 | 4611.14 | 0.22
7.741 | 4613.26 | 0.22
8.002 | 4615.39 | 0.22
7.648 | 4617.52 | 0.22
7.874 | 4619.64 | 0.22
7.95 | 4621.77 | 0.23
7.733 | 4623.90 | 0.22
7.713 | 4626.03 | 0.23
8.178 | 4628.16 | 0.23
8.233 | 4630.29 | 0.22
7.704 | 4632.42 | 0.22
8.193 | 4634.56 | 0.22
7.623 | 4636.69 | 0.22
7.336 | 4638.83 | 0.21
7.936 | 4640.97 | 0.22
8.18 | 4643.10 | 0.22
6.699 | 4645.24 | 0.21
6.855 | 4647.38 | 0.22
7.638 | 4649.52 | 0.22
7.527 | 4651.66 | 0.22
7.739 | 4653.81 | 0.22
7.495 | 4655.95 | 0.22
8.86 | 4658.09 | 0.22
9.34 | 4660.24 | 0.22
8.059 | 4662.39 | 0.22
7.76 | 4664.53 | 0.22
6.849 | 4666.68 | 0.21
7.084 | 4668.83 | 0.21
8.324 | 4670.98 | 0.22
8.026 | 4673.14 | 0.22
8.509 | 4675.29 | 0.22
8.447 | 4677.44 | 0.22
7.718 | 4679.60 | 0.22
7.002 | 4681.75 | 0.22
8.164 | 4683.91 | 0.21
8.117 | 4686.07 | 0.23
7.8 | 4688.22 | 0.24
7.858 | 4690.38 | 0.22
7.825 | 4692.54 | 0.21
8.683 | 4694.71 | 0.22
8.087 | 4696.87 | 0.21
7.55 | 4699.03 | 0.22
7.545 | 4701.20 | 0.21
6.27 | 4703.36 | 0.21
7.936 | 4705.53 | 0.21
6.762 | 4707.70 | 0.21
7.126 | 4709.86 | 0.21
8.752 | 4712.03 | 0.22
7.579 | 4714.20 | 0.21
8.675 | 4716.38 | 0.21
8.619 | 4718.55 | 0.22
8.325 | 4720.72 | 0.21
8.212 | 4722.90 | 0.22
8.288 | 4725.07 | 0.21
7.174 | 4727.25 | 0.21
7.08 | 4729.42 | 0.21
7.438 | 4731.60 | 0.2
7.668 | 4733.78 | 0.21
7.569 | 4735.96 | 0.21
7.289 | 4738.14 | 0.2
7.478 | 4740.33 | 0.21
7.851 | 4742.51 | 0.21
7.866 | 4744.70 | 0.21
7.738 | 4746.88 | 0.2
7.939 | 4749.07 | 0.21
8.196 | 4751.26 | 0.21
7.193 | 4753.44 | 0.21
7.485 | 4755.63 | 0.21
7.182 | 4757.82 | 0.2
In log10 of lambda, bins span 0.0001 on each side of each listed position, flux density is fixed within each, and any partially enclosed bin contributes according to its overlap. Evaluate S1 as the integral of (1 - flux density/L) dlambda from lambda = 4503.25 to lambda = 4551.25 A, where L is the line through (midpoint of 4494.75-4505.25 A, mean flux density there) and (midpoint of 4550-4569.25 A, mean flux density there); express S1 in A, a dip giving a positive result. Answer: 2.56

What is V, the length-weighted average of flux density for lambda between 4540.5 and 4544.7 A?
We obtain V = 7.3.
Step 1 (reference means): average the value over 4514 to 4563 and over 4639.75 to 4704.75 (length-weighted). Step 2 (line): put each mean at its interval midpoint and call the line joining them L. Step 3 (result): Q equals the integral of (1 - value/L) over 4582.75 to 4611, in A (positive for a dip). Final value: -1.99 A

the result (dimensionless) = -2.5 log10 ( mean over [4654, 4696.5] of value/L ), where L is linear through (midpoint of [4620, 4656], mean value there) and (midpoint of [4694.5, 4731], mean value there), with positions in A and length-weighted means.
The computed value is -0.03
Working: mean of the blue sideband 7.7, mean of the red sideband 7.78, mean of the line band 7.99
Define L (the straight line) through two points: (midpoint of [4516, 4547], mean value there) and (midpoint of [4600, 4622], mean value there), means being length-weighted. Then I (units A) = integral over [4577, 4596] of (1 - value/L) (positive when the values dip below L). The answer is -0.9 A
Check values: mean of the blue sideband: 6.55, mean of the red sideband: 7.77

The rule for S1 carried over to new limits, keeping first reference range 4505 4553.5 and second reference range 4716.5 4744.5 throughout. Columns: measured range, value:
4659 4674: -0.9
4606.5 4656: -3.0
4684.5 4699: -0.8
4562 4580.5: -2.3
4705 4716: 0.0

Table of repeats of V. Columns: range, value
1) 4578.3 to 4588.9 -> 7.59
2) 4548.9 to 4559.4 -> 7.29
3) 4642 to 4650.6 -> 7.35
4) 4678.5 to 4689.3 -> 7.76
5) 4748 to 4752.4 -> 8.07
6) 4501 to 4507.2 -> 7.68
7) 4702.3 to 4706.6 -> 7.1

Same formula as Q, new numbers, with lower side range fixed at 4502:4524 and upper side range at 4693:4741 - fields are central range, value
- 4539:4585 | -0.52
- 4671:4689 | -0.75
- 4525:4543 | 3.09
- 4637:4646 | 0.05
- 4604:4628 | -0.95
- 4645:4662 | -0.44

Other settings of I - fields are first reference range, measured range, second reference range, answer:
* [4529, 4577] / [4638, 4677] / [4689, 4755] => -1.4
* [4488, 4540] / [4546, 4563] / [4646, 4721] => -0.9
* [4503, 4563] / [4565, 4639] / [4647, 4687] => -3.6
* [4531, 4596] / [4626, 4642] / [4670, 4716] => -0.5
